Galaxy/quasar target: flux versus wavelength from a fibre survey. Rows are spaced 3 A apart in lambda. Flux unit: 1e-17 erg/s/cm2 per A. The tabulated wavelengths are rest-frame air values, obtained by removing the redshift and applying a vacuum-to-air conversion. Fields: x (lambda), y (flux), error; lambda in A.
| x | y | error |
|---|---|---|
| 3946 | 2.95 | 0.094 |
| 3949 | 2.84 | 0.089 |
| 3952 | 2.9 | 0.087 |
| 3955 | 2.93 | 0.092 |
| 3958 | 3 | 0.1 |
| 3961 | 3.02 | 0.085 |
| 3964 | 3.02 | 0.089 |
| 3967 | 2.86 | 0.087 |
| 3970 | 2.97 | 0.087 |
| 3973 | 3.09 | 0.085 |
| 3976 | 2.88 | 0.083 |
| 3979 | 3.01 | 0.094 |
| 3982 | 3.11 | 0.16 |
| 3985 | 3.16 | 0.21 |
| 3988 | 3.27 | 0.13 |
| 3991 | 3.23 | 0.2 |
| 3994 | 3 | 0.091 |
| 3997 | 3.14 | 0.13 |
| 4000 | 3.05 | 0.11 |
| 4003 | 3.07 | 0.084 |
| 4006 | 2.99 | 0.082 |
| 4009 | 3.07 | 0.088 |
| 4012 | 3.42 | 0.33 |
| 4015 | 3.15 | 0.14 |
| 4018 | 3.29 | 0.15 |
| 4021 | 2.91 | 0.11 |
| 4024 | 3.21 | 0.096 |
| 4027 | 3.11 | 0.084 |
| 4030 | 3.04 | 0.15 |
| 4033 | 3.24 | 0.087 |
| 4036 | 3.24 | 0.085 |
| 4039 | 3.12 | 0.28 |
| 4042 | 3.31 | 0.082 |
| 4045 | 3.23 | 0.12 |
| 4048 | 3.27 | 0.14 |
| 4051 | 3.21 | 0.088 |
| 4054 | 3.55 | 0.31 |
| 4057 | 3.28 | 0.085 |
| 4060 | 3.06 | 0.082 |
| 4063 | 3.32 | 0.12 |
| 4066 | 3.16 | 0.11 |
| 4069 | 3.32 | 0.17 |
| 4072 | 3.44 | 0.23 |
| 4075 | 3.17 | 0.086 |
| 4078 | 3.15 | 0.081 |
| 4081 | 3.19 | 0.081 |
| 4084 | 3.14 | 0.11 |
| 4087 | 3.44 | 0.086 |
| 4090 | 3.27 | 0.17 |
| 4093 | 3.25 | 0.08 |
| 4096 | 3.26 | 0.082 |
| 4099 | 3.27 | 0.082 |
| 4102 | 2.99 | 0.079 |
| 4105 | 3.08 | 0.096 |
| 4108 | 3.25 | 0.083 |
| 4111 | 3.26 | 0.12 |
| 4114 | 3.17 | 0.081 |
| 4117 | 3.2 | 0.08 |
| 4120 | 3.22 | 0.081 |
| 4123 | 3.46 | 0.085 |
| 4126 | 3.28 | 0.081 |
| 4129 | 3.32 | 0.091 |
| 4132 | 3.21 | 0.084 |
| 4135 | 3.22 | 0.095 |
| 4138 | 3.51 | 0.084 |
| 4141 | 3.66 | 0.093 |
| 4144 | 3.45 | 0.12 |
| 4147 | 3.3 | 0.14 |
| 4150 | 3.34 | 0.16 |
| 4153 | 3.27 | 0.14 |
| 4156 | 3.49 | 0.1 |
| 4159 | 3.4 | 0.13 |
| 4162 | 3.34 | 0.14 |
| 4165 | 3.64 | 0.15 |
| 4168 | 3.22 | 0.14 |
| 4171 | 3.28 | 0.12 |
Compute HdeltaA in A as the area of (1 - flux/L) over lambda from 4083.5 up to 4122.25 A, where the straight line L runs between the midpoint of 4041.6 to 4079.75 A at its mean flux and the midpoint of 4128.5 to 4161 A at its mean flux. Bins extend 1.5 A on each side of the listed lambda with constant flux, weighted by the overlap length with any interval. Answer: 1.2 A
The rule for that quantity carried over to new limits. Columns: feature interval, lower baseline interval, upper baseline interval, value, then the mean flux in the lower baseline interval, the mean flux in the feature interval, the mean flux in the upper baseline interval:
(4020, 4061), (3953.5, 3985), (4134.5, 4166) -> -0.5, 3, 3.2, 3.42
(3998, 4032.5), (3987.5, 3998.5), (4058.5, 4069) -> 0.5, 3.15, 3.12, 3.2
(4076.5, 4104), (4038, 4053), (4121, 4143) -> 0.8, 3.24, 3.22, 3.38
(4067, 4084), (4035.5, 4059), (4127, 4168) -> 0.3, 3.27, 3.24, 3.39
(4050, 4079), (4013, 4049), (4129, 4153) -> -0.3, 3.18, 3.27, 3.37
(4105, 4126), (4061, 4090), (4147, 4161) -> 0.4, 3.26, 3.25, 3.37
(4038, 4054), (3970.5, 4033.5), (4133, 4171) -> -0.3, 3.11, 3.26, 3.4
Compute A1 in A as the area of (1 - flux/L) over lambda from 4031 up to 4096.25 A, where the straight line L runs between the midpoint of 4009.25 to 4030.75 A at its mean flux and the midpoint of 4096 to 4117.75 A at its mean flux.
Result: -1.7 A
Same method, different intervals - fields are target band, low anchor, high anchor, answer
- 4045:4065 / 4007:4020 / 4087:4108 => -0.4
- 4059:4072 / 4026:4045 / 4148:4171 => -0.1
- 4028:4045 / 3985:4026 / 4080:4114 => -0.1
